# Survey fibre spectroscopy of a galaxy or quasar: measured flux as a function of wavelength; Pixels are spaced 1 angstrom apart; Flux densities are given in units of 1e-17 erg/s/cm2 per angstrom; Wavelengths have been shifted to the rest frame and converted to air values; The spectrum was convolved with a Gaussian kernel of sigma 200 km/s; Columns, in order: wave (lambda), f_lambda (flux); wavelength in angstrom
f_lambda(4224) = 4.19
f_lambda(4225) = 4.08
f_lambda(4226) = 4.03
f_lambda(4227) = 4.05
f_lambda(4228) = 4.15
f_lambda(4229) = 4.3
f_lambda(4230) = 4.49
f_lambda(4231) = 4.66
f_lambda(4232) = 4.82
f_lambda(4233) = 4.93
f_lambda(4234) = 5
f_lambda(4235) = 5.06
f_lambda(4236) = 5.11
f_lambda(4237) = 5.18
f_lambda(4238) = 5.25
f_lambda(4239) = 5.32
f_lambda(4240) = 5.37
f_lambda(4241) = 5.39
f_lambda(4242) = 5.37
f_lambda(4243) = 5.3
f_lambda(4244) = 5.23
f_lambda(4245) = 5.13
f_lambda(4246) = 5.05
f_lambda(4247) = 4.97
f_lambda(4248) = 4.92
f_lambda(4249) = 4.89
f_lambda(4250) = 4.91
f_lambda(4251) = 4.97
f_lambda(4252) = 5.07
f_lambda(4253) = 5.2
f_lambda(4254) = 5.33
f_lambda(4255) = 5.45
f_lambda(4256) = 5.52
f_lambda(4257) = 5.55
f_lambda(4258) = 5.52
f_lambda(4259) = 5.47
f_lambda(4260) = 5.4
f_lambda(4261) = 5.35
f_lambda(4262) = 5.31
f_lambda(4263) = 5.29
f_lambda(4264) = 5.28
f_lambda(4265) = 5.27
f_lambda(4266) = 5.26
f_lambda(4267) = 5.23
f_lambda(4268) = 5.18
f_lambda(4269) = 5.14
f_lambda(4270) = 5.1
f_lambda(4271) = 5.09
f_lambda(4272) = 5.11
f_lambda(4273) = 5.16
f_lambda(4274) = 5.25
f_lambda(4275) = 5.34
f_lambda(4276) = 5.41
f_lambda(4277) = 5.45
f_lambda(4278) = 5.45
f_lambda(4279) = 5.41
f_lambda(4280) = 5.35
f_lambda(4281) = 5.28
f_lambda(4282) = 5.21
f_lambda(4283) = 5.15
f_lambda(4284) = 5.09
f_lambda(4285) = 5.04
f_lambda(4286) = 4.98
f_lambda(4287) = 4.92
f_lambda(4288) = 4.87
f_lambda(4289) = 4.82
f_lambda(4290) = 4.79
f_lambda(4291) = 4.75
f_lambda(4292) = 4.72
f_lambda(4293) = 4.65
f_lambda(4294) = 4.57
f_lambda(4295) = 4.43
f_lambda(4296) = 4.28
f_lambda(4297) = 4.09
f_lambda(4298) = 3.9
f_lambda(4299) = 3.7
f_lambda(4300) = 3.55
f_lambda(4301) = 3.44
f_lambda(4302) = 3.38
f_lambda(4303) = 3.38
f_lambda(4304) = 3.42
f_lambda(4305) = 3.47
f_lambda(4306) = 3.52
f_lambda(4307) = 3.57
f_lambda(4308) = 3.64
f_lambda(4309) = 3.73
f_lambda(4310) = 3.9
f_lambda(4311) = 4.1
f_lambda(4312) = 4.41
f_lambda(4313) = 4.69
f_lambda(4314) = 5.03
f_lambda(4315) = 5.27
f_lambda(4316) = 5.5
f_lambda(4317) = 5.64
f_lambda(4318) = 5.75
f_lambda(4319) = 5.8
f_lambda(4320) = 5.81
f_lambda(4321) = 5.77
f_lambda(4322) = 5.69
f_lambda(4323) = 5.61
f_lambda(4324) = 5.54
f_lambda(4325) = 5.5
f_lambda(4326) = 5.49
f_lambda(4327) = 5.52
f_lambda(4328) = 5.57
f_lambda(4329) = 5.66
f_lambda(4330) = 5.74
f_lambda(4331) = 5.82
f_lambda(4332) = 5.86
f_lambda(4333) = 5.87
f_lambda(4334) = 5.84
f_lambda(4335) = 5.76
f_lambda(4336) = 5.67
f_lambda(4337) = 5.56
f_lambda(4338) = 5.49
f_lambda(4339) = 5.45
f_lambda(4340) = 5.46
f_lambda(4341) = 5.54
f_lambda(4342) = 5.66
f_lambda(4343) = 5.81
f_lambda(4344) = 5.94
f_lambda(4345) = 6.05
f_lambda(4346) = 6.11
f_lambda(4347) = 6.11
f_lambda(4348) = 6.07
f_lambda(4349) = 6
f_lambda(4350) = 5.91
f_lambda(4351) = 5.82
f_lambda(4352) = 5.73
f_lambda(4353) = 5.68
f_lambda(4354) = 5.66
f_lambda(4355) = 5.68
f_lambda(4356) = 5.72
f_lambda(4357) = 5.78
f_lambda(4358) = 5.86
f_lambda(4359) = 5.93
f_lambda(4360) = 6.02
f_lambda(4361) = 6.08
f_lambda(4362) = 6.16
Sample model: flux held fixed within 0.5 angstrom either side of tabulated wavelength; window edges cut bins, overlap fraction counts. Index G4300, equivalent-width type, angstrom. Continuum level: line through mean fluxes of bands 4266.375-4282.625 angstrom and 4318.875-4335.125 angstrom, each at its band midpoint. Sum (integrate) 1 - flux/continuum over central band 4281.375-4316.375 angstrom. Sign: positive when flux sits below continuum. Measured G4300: 7.1 angstrom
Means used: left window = 5.26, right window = 5.69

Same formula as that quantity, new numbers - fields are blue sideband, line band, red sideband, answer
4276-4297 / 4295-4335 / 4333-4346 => 4.41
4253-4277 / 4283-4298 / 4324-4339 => 2.03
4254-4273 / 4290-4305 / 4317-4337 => 4.04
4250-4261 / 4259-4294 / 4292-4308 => -4.03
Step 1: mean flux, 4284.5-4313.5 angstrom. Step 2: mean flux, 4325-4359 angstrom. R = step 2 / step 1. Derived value 1.4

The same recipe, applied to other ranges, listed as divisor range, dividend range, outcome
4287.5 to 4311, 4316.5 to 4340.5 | 1.41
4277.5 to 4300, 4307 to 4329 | 1.07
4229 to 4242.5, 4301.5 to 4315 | 0.78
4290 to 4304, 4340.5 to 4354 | 1.44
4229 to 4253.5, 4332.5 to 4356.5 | 1.14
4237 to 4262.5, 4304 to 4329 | 0.94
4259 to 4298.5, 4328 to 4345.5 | 1.13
